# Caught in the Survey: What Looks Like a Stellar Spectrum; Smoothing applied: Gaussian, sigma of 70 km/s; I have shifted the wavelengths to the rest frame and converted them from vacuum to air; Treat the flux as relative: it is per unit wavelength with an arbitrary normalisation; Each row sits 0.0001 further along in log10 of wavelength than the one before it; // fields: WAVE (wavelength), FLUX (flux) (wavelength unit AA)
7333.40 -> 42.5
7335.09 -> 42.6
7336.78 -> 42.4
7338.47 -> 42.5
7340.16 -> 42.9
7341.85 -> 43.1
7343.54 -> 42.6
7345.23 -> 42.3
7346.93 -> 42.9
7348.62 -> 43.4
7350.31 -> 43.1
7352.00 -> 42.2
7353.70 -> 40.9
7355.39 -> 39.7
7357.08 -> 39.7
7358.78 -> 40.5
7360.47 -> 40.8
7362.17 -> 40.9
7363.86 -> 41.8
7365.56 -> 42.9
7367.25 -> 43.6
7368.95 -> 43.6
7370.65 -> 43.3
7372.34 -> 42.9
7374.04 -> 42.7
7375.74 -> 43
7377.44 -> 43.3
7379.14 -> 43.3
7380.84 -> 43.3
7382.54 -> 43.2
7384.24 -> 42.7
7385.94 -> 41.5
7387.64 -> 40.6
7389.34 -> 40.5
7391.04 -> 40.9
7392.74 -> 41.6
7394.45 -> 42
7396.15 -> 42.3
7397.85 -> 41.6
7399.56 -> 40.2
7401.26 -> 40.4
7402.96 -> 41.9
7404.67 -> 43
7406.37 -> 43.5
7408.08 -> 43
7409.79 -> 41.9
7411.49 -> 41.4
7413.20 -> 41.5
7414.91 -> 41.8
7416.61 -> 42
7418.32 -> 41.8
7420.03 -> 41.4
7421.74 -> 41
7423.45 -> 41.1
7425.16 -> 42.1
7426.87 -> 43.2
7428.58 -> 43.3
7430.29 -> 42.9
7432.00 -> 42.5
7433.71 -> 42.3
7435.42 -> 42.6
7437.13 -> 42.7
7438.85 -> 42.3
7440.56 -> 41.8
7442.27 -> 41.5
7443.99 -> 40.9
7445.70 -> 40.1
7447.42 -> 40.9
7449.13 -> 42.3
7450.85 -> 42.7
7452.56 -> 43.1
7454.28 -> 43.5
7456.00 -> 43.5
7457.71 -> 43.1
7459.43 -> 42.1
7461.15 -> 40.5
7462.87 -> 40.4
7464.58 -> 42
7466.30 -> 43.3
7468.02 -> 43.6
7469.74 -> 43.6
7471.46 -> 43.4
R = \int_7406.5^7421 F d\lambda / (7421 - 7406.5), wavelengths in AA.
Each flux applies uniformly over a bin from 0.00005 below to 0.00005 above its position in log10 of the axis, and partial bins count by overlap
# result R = 41.9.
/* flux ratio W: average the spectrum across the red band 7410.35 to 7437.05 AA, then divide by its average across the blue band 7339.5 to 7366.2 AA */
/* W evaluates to 1.01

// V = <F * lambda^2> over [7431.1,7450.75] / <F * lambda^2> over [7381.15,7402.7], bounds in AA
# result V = 1.02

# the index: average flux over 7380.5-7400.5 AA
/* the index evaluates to 41.7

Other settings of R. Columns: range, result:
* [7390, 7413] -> 41.8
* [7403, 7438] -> 42.2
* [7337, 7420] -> 42.1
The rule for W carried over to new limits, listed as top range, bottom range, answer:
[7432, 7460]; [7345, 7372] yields 1.01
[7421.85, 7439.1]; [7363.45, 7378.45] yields 0.99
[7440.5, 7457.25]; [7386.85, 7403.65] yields 1.02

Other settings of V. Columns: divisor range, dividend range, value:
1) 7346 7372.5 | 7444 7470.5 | 1.03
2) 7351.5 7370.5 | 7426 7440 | 1.05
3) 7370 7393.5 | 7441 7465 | 1.01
